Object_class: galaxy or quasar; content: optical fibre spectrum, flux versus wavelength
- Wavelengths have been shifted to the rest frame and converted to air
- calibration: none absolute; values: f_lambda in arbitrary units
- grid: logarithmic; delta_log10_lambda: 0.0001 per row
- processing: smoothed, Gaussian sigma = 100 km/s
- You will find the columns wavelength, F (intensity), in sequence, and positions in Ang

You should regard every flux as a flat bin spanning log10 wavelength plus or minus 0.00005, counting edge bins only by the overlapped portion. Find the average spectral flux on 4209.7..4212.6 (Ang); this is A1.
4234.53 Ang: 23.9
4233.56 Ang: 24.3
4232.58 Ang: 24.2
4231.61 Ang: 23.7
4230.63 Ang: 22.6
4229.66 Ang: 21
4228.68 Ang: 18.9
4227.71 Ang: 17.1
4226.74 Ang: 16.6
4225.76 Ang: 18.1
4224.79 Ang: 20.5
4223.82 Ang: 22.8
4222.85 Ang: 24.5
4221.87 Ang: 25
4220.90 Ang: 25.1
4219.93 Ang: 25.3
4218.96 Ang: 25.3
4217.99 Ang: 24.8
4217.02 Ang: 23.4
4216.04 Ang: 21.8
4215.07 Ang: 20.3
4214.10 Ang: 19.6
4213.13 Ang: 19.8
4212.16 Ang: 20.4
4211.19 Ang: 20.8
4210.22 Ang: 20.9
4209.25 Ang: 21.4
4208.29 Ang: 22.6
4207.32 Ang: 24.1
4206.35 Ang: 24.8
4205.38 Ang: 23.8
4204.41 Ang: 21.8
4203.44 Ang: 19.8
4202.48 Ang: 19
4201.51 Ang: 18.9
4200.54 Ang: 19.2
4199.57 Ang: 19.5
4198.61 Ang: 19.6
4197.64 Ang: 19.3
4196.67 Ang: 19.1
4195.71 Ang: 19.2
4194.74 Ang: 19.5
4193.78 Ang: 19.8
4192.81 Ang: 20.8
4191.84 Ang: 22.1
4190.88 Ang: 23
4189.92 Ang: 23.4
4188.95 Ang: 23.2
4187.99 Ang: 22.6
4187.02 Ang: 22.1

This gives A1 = 20.7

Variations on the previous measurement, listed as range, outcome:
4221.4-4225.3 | 23.2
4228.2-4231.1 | 20.8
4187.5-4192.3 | 22.9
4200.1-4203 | 19.1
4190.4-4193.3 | 22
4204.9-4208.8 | 23.8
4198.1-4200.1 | 19.5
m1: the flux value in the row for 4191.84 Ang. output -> 22.1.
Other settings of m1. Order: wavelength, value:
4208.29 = 22.6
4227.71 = 17.1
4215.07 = 20.3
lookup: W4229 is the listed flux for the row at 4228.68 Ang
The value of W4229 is 18.9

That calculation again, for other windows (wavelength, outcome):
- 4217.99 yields 24.8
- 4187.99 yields 22.6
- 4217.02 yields 23.4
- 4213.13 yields 19.8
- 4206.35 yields 24.8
